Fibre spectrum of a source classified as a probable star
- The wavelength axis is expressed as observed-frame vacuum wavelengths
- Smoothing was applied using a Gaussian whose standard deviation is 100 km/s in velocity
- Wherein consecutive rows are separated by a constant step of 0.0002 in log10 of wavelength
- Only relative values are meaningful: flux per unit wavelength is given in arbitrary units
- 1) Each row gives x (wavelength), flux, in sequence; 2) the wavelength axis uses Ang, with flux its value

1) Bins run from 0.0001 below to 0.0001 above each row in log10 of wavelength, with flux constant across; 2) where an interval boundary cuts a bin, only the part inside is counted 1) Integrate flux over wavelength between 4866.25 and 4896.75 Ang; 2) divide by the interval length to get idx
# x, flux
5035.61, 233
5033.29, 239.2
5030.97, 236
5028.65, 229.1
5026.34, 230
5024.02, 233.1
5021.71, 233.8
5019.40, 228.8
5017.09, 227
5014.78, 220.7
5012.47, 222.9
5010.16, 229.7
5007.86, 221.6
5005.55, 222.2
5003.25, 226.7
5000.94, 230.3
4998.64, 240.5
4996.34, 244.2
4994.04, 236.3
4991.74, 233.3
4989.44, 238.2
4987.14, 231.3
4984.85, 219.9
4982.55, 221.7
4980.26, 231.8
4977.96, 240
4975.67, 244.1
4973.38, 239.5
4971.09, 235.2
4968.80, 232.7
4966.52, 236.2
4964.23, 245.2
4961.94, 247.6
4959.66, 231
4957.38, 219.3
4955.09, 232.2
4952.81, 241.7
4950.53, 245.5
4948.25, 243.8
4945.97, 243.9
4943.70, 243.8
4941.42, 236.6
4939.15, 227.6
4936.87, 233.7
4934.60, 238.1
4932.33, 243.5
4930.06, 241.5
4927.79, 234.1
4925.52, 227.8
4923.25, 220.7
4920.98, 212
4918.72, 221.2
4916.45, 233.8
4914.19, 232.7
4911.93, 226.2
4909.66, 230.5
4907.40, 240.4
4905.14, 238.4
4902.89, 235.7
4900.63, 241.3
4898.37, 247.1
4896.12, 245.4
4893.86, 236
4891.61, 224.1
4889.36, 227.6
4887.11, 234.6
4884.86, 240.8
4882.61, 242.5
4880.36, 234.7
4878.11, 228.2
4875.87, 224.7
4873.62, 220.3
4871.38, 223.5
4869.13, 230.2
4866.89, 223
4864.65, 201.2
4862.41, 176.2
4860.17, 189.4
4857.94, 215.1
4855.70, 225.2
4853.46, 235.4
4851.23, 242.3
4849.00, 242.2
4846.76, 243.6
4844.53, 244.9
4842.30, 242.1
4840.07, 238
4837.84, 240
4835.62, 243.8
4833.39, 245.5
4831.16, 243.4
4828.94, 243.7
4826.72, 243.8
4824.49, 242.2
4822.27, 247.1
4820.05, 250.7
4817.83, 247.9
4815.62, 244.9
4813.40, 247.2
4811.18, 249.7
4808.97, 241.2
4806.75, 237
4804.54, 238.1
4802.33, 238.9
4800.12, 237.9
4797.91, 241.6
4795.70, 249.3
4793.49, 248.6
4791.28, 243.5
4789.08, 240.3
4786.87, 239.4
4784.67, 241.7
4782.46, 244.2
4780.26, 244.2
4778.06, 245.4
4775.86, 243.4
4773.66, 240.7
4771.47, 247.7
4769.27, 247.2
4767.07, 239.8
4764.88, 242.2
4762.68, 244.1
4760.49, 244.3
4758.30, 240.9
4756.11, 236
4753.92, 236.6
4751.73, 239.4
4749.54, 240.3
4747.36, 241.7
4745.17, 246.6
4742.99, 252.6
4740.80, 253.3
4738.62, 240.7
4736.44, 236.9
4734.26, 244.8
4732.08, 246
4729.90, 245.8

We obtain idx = 231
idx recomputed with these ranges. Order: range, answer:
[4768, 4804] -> 243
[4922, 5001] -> 236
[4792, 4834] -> 244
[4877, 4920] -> 235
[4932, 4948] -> 238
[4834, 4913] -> 231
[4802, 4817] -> 243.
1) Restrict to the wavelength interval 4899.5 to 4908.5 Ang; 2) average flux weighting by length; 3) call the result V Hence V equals 239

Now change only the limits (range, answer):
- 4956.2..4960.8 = 225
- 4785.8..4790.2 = 240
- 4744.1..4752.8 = 242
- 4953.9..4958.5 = 226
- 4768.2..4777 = 245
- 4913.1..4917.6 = 233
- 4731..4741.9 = 244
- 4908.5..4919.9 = 229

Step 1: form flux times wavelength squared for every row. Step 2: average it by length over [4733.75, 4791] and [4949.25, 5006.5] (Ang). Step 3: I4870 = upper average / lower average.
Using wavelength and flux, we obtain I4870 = 1.06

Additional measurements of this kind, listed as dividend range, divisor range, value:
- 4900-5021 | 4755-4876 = 1.04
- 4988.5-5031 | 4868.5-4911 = 1.03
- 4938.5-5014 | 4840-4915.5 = 1.06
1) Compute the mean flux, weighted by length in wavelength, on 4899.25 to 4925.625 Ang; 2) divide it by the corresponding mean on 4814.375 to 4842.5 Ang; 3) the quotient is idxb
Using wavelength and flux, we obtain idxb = 0.94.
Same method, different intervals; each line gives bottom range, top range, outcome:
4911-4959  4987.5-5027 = 0.99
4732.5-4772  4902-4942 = 0.95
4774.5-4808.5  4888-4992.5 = 0.97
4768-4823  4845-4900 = 0.93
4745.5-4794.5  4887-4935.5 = 0.96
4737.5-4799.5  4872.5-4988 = 0.96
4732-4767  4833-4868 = 0.94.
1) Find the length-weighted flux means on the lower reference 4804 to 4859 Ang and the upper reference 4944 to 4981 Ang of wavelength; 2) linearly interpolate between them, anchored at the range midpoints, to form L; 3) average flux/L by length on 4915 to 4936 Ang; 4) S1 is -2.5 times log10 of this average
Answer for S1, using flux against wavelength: 0.041 mag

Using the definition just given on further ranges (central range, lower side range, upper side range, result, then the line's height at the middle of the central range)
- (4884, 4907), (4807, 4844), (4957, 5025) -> 0.009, 239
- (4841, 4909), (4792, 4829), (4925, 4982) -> 0.051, 241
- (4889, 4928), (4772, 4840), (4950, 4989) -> 0.028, 238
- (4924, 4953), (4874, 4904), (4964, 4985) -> -0.015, 235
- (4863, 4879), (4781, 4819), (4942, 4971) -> 0.099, 241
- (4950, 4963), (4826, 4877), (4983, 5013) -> -0.026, 230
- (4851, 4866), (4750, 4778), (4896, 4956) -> 0.134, 238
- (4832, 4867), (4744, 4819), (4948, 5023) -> 0.053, 240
